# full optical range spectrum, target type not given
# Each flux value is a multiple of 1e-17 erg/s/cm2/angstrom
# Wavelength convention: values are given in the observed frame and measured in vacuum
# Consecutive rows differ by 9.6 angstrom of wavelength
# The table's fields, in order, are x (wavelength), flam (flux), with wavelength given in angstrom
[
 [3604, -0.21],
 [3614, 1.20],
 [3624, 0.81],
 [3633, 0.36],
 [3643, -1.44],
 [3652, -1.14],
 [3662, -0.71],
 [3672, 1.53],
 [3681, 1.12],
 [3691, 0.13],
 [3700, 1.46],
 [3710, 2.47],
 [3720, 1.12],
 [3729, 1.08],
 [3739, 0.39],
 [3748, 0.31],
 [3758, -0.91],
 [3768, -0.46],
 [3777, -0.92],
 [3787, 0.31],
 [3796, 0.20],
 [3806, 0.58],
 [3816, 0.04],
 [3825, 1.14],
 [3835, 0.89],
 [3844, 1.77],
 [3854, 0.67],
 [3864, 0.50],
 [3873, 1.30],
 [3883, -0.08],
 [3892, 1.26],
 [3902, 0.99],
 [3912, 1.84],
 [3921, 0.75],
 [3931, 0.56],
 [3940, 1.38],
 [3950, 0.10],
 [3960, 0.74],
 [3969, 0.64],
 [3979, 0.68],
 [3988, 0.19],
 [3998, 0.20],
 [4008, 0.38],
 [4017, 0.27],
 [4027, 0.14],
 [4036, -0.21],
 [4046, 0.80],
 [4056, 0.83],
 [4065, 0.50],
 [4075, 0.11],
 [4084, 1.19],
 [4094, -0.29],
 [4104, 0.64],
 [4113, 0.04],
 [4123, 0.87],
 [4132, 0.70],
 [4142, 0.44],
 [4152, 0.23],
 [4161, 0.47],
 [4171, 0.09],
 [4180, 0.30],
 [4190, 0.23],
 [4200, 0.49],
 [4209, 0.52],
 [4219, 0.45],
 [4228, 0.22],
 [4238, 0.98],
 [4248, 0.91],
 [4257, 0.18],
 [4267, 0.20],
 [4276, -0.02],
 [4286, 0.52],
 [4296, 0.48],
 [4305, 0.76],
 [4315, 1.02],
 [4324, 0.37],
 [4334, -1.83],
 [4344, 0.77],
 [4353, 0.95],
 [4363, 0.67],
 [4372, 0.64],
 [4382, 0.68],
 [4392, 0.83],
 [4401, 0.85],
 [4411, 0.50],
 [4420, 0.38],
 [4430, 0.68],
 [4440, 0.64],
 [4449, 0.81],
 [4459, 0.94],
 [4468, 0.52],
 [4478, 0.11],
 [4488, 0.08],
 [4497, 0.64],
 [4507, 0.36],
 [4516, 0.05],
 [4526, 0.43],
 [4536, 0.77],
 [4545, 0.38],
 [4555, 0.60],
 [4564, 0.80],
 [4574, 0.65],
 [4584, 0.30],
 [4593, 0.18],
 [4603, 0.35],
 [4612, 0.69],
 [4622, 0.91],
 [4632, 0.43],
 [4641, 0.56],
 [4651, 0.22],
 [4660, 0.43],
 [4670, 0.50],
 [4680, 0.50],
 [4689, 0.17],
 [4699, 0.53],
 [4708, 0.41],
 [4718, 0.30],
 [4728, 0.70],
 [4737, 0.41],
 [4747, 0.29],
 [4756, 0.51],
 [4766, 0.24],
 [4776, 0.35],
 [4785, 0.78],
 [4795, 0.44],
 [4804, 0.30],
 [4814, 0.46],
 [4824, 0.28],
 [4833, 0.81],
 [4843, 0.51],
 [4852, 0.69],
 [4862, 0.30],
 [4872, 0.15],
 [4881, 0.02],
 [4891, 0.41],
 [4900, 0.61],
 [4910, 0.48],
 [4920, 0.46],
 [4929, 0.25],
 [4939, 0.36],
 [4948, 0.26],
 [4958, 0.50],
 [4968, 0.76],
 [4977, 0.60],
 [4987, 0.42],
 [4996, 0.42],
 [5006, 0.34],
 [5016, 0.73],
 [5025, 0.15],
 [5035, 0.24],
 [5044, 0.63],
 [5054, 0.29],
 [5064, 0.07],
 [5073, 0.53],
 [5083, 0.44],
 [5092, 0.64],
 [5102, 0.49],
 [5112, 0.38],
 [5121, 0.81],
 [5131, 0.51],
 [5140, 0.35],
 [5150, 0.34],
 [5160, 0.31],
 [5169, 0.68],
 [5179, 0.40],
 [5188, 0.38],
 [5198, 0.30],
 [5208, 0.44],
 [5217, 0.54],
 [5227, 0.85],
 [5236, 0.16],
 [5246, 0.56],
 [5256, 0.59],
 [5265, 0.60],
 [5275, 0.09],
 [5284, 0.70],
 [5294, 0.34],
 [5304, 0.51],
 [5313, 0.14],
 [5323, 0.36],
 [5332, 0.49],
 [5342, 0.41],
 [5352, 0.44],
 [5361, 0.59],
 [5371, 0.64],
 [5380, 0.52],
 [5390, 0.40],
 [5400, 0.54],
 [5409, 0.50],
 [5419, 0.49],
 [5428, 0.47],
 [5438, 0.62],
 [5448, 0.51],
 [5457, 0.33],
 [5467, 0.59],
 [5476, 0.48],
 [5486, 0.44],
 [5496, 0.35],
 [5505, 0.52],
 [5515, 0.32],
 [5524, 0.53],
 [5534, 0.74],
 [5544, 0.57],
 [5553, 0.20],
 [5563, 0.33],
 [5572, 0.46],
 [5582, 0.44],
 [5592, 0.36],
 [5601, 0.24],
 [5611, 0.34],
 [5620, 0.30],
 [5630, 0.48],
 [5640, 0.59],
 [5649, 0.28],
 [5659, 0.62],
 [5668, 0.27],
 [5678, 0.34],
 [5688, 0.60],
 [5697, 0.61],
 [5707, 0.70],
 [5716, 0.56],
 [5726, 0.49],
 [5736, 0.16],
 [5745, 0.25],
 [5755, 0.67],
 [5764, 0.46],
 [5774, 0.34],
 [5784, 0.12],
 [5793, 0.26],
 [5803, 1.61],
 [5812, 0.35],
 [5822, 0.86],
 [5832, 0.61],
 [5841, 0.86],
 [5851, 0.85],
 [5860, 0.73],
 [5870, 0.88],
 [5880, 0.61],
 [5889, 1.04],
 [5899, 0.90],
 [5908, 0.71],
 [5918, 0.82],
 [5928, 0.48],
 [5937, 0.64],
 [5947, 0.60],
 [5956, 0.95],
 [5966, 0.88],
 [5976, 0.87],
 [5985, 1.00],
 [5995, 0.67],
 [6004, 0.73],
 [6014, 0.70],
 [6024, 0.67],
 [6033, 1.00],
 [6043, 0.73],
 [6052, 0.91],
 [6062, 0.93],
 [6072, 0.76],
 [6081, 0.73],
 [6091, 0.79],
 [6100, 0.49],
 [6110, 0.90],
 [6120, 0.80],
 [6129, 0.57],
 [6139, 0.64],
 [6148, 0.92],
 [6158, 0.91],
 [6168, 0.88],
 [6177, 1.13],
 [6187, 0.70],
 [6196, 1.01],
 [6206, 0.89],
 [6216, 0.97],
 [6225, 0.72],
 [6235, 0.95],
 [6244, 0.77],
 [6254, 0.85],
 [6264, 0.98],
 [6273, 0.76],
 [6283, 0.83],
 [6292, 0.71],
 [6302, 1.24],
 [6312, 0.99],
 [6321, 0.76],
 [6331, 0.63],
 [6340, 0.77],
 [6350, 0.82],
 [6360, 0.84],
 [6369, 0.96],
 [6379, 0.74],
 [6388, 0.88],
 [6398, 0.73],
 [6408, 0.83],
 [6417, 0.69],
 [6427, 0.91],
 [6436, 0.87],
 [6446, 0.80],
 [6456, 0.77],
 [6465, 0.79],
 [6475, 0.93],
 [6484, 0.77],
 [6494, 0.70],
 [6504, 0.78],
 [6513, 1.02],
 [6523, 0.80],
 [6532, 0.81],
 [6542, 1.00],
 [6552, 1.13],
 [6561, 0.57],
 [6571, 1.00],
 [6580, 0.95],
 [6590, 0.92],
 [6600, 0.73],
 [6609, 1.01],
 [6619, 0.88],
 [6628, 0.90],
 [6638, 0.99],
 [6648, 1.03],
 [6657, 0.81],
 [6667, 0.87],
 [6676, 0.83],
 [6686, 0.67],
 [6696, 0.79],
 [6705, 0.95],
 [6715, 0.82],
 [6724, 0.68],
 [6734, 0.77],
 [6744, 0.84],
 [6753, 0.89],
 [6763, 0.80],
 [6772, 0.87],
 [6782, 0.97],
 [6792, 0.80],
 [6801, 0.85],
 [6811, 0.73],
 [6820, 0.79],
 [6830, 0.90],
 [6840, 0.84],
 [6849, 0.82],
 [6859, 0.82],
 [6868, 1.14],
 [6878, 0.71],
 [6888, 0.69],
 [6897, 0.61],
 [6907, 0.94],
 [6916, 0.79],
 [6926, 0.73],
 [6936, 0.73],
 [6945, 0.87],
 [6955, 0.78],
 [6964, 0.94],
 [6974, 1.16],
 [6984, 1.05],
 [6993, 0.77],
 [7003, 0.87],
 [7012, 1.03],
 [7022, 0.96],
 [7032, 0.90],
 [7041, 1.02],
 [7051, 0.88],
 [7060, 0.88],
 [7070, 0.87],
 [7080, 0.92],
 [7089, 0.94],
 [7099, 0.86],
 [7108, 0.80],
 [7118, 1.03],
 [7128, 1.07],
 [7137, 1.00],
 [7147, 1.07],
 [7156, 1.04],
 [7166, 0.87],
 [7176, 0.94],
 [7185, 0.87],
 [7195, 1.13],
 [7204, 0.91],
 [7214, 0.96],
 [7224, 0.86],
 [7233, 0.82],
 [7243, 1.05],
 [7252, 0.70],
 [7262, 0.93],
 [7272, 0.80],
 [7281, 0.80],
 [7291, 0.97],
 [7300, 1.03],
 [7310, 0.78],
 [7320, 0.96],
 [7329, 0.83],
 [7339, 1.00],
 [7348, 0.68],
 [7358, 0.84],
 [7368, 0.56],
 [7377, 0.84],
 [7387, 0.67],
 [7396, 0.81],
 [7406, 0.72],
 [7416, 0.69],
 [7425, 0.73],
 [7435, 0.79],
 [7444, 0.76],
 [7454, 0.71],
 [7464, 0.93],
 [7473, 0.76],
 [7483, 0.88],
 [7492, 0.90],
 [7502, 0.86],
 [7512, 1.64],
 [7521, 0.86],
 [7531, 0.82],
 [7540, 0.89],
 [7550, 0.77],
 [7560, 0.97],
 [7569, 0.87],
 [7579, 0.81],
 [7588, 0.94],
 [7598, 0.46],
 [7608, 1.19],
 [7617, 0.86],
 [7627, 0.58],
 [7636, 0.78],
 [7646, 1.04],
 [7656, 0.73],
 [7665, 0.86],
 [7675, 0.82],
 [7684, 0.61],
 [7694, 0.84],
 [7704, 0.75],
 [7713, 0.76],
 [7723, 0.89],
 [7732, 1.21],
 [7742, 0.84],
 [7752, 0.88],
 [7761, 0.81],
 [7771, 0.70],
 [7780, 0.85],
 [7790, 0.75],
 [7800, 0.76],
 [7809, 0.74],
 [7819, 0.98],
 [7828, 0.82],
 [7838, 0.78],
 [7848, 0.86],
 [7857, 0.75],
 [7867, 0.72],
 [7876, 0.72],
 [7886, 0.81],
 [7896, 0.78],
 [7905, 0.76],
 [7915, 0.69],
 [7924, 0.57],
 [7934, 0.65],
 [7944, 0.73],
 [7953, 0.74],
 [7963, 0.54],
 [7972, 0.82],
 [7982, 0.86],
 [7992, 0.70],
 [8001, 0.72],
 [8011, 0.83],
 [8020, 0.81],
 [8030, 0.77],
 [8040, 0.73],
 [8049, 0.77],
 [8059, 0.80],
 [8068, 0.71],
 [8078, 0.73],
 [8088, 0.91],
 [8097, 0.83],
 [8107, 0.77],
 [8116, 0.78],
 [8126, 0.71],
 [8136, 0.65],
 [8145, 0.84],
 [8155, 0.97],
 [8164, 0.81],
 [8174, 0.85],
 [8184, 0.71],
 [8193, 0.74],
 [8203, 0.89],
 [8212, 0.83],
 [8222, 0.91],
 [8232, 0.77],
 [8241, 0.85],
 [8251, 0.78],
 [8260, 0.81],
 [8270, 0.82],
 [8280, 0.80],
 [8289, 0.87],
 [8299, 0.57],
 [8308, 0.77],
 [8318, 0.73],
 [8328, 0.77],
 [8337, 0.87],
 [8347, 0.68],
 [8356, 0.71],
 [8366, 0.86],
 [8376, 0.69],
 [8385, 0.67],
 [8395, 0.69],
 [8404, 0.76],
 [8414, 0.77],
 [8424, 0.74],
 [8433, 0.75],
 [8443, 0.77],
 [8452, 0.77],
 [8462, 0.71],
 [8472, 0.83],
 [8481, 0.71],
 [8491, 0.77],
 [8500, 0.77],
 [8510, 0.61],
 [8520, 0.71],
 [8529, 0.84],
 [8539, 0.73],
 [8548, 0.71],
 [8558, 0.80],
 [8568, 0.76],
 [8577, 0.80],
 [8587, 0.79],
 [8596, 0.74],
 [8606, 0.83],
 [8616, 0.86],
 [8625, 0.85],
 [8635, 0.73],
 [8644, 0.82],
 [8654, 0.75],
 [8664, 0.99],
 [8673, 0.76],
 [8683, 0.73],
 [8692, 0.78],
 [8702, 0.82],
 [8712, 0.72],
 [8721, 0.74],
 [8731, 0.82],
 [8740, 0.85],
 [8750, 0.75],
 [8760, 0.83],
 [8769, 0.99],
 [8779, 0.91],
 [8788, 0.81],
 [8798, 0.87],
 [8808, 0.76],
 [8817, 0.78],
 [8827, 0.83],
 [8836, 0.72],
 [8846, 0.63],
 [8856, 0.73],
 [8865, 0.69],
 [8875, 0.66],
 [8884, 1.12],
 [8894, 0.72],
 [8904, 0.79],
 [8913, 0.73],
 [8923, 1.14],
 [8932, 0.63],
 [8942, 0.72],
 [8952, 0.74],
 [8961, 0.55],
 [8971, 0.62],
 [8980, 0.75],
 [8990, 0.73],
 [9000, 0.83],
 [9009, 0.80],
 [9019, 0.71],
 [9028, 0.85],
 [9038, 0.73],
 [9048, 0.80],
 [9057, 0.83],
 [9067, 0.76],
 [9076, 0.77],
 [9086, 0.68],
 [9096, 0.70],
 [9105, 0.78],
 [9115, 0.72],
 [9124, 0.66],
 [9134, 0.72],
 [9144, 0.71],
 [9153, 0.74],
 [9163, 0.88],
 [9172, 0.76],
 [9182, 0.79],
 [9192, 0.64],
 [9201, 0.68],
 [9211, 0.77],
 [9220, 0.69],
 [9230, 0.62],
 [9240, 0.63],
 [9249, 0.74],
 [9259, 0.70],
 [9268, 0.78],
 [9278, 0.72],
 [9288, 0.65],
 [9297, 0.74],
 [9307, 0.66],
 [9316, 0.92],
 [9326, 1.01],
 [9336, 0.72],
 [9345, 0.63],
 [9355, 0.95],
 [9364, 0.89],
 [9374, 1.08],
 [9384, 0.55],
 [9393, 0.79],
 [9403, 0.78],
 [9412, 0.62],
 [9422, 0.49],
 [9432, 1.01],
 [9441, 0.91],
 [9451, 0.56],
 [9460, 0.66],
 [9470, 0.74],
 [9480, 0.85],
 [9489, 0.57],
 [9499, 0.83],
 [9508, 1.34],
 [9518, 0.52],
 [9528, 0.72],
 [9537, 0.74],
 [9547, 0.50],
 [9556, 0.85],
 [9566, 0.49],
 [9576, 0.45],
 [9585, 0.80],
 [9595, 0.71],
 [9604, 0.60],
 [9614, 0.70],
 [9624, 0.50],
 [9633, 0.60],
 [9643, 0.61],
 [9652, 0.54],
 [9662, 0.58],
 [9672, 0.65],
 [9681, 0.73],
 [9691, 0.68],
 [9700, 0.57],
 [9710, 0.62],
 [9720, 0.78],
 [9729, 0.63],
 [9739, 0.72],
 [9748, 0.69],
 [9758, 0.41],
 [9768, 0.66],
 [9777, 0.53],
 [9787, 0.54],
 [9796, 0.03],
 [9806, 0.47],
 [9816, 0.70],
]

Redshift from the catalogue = 0.544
